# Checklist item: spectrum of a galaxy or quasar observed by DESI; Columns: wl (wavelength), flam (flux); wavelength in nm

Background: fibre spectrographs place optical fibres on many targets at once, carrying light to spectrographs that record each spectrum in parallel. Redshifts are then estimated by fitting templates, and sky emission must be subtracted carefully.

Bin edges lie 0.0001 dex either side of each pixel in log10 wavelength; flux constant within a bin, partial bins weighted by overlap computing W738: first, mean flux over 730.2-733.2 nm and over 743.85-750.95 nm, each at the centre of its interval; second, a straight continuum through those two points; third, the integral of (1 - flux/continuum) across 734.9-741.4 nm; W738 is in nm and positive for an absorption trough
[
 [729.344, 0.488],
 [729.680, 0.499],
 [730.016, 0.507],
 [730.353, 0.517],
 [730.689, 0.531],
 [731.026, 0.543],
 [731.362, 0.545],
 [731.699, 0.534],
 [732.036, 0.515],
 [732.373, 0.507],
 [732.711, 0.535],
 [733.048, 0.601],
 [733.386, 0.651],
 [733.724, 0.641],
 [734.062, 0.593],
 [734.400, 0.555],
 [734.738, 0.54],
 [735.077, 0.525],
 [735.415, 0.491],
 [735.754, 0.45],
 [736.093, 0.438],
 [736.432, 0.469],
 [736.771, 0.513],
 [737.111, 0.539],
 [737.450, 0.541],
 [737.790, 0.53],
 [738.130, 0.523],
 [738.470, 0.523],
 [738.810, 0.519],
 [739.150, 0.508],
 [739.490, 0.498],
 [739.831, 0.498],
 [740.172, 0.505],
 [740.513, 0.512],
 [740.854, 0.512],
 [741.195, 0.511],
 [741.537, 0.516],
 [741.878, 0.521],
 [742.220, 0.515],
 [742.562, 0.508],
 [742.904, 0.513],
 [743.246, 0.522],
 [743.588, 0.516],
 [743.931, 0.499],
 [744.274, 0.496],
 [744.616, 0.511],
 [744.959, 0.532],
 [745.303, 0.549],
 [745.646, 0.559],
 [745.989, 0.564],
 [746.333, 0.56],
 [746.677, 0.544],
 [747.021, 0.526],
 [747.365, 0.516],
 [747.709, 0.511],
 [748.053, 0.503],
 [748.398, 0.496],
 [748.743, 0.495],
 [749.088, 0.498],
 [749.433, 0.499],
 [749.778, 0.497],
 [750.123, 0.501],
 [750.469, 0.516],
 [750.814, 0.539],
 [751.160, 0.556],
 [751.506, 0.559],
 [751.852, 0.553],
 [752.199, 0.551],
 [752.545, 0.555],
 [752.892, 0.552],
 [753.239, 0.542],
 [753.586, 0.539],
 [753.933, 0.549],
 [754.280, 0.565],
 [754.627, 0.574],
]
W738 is 0.29 nm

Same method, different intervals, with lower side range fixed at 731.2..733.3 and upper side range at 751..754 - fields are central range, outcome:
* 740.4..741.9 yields 0.09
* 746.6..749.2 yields 0.18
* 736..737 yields 0.12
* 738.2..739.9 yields 0.11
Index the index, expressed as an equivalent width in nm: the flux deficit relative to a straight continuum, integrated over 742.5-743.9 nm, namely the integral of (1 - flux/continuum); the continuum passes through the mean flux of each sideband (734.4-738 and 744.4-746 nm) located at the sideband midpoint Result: 0.05 nm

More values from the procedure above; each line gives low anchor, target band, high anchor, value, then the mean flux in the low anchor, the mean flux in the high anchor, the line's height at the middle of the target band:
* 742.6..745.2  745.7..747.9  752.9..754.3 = -0.06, 0.513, 0.547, 0.524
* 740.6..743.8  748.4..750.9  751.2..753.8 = 0.17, 0.515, 0.55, 0.54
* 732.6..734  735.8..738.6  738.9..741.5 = 0.22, 0.609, 0.507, 0.551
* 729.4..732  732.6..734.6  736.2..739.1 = -0.29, 0.523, 0.517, 0.521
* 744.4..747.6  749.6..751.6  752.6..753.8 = 0.06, 0.539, 0.545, 0.543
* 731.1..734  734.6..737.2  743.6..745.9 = 0.29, 0.566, 0.525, 0.555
